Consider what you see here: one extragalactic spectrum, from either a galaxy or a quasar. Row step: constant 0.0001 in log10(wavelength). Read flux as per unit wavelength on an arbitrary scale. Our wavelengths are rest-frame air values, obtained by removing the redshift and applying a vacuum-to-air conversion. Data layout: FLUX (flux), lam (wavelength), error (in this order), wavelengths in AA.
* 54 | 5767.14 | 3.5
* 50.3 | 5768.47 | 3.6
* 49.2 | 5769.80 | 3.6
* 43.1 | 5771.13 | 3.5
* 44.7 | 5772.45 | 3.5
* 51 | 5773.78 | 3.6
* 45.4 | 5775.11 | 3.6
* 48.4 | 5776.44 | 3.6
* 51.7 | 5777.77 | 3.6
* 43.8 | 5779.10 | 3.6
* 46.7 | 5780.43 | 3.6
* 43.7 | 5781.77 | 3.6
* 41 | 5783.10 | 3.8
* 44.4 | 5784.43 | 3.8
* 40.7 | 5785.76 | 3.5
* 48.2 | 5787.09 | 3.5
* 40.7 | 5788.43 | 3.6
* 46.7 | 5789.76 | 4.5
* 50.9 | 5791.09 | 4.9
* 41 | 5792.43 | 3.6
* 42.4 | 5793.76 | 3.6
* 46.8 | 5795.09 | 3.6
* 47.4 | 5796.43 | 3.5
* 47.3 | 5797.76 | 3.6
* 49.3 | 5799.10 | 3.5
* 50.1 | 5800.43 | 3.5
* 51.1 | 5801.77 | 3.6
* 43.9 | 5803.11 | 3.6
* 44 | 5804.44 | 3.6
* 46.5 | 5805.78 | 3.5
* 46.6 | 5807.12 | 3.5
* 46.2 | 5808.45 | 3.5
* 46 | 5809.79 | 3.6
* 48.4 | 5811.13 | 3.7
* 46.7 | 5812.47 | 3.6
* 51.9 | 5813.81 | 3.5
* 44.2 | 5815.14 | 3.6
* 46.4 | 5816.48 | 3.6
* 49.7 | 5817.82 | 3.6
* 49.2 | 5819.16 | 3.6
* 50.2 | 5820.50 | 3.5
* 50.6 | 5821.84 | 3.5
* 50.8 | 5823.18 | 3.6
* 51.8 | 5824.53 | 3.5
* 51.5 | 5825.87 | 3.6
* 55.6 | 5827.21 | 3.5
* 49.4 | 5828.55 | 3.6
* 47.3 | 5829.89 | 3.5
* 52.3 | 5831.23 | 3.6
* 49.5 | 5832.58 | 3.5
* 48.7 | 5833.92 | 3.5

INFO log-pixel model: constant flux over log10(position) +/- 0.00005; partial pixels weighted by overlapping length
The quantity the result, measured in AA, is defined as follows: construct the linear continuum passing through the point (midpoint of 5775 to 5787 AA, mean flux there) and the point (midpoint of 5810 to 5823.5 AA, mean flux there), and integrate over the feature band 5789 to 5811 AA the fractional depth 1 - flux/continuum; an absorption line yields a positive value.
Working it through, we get 0.2 AA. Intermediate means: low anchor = 45.2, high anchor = 48.7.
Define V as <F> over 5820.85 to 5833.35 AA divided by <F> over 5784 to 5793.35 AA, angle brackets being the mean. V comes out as 1.14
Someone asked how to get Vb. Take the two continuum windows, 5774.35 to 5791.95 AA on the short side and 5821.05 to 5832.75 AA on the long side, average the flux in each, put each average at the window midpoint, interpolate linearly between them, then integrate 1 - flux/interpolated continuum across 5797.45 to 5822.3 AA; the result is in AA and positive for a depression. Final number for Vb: 0.5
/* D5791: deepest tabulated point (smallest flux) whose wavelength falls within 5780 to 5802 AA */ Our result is 40.7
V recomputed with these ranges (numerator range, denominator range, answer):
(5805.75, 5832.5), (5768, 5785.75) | 1.06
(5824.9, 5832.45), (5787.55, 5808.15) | 1.10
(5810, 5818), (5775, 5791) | 1.05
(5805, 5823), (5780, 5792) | 1.07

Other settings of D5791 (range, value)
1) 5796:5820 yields 43.9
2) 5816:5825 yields 46.4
